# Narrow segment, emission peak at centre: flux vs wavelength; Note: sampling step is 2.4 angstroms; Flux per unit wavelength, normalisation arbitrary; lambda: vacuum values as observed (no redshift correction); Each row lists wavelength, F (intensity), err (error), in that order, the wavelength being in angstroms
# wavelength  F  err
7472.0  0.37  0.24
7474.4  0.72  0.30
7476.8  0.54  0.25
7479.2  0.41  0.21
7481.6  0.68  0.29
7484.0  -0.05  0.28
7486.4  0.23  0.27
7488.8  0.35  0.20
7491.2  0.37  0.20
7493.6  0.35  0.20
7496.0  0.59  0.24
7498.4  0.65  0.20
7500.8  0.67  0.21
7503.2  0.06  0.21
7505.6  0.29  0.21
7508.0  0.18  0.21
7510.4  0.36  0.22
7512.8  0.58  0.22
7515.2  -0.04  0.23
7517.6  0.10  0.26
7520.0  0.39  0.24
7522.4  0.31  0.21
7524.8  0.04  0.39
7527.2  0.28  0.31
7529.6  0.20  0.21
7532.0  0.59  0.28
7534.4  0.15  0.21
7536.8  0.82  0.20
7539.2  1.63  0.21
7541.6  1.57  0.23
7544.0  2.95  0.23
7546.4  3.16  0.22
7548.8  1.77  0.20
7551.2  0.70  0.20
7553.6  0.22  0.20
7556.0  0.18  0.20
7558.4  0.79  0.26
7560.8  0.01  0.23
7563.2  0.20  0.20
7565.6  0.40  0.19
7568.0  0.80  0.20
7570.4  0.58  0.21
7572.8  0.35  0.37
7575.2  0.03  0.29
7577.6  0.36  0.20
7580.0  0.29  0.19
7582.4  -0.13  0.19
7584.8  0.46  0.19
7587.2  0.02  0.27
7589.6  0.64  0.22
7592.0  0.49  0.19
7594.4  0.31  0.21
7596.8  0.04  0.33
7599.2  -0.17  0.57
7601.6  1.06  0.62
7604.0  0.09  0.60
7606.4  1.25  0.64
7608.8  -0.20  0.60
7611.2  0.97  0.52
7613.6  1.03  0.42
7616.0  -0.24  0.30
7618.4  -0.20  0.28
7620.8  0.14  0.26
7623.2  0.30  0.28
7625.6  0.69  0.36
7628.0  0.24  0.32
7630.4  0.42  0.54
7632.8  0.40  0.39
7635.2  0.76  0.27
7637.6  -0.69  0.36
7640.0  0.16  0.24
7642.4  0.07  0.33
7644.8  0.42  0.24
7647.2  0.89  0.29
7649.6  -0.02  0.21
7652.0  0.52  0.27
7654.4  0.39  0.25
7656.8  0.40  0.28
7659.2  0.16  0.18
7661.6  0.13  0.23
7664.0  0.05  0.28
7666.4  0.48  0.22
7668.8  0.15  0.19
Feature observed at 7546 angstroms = [O II]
